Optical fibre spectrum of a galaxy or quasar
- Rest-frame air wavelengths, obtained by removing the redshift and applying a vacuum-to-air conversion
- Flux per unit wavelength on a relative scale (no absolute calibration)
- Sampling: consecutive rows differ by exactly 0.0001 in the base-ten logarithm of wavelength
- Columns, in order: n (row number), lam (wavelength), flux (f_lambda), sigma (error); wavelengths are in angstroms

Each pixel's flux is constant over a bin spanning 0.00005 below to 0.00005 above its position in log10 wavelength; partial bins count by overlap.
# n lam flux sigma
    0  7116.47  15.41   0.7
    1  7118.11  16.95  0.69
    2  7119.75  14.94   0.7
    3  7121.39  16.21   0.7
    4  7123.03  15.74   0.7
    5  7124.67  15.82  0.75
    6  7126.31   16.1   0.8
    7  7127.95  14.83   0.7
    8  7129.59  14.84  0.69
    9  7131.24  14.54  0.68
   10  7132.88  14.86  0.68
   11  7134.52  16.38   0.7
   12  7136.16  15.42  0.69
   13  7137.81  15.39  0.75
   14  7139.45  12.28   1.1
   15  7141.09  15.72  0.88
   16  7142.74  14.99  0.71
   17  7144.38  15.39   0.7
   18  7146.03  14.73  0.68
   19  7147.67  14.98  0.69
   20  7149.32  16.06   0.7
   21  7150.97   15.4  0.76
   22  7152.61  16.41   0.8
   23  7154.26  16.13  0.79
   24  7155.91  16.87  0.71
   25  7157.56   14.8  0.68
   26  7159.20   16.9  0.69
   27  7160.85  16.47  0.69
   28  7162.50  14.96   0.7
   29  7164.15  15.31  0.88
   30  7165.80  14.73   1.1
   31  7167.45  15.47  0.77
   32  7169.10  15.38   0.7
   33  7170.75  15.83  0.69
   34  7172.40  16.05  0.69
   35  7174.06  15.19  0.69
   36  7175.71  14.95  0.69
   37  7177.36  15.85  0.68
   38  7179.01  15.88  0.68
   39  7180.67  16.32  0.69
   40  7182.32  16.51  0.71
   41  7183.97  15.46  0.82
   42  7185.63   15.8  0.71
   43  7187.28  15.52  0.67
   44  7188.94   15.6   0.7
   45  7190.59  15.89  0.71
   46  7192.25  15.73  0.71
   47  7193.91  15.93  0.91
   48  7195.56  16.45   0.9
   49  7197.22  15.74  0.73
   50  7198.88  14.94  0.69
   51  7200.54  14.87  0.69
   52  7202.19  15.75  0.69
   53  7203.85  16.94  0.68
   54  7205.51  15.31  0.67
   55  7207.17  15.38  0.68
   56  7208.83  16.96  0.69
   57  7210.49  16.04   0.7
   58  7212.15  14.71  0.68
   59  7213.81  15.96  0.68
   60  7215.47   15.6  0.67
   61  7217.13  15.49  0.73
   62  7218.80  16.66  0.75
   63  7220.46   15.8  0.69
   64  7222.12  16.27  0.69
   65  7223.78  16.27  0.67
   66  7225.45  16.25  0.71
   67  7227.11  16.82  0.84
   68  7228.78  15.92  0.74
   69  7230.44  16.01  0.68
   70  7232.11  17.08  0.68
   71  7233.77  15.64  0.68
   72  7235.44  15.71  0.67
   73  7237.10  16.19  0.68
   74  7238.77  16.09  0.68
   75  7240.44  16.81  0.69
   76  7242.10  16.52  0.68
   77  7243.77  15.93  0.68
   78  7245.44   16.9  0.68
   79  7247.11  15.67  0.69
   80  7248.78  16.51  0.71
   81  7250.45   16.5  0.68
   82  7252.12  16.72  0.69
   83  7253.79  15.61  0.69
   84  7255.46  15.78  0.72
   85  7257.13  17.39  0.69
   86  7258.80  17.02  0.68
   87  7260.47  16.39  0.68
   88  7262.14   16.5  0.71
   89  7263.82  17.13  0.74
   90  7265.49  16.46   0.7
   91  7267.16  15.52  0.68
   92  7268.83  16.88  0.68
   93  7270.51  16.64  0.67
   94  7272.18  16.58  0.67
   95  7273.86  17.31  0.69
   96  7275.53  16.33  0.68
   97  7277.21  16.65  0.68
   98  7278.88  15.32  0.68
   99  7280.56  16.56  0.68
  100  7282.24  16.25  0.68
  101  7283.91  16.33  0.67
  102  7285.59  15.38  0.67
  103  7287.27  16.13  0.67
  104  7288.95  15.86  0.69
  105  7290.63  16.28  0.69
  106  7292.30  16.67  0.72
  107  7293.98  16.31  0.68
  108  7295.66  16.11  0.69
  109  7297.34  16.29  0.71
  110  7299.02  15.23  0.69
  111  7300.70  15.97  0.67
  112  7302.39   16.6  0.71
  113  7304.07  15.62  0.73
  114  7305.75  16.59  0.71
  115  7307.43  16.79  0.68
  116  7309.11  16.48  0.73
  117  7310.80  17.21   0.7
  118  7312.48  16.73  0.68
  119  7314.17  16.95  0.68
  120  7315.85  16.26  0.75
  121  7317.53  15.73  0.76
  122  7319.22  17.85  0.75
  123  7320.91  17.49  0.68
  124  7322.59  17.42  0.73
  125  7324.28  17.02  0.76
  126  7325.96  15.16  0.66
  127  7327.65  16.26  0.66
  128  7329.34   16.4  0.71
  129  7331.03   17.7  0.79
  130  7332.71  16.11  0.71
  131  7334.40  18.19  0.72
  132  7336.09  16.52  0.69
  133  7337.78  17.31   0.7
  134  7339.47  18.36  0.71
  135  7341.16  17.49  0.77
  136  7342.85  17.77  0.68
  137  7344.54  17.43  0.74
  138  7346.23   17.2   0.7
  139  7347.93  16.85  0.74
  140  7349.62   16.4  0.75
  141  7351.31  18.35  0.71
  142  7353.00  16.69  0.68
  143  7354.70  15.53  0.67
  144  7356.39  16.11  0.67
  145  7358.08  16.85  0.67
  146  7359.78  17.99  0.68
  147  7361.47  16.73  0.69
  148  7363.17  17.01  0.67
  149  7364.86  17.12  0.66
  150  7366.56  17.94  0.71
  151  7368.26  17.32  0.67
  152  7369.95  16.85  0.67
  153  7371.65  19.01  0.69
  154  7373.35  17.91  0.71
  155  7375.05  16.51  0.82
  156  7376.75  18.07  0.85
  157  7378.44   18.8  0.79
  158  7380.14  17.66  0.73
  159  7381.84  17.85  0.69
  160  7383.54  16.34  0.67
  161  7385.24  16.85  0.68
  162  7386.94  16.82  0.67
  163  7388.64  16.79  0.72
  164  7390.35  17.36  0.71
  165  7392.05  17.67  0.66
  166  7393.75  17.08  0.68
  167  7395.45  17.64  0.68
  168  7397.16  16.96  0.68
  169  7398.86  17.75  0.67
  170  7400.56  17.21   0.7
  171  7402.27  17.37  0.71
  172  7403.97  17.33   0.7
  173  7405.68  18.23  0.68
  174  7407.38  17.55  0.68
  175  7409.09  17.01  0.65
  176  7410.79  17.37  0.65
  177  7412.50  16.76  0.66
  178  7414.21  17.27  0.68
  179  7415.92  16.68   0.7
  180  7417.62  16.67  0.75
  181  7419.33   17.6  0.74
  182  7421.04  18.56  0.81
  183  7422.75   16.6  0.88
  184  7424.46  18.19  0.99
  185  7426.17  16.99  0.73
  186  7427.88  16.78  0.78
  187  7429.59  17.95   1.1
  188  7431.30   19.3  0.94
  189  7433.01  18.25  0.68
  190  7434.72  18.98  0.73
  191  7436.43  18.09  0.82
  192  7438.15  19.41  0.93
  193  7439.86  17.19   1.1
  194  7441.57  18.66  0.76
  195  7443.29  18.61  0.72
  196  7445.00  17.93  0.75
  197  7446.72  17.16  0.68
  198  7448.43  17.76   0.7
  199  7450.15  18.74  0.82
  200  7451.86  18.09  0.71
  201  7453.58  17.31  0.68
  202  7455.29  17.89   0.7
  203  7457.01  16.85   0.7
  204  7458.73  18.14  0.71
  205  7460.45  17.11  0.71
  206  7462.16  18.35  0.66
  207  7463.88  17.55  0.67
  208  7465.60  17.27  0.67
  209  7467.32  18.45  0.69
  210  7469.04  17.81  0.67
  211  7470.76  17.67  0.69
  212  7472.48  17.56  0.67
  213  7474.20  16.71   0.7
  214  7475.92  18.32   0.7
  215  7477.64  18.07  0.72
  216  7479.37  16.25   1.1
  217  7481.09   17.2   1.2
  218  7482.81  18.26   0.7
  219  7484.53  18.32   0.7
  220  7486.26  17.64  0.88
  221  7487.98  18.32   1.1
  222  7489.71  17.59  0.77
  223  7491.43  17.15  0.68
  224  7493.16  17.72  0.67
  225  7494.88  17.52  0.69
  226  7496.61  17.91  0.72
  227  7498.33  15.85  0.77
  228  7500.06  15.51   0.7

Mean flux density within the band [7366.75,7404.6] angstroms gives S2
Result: 17.4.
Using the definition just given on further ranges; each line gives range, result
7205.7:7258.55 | 16.2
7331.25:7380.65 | 17.3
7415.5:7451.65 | 17.9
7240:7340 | 16.5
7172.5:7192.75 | 15.7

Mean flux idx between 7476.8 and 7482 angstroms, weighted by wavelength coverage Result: 17.2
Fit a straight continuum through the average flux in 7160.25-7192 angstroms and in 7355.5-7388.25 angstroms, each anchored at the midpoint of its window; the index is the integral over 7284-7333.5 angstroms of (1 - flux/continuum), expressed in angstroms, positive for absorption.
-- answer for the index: 1.1 angstroms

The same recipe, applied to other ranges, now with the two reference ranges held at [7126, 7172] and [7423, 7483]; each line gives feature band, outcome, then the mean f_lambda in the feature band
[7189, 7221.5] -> 0.1 angstroms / 15.8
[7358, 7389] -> -0.4 angstroms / 17.4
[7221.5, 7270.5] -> -0.6 angstroms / 16.4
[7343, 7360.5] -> 0.1 angstroms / 17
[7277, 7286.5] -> 0.2 angstroms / 16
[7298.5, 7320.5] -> 0.2 angstroms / 16.5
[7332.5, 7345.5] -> -0.4 angstroms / 17.5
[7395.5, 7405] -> 0.0 angstroms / 17.4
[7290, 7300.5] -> 0.3 angstroms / 16.1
